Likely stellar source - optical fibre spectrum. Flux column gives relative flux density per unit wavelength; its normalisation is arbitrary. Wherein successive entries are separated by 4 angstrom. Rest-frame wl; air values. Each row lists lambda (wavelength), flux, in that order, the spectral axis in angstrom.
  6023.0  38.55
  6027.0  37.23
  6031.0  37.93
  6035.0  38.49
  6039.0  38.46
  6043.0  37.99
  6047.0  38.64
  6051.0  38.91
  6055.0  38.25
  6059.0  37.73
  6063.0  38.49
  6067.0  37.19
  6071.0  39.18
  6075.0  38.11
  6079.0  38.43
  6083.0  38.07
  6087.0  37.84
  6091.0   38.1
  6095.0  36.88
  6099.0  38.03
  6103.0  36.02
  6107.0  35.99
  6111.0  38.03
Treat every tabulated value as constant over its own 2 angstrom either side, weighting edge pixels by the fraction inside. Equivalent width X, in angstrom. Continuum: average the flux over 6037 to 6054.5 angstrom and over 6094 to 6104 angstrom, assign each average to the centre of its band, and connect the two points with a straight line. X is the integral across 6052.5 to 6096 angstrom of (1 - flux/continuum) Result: -0.4 angstrom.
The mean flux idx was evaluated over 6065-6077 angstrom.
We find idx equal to 38.2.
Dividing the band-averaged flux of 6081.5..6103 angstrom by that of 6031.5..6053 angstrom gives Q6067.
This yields 1.0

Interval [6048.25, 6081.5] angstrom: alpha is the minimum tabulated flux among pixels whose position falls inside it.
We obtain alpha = 37.19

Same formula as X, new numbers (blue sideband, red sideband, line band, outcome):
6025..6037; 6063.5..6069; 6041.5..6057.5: -0.3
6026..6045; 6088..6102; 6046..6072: -0.3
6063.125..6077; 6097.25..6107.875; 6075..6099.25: -0.3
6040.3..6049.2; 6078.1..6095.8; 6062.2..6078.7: -0.1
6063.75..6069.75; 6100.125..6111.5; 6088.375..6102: -0.2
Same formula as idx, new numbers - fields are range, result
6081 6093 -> 38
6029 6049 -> 38.3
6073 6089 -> 38.1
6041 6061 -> 38.3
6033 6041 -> 38.5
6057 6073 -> 38.1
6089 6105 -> 37.3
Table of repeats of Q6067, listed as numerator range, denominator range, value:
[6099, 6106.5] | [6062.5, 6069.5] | 0.97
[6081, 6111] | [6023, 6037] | 0.98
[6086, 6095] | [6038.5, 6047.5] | 0.99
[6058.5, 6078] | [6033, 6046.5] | 1.00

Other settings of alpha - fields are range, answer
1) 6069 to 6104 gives 36.02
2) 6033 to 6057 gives 37.99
